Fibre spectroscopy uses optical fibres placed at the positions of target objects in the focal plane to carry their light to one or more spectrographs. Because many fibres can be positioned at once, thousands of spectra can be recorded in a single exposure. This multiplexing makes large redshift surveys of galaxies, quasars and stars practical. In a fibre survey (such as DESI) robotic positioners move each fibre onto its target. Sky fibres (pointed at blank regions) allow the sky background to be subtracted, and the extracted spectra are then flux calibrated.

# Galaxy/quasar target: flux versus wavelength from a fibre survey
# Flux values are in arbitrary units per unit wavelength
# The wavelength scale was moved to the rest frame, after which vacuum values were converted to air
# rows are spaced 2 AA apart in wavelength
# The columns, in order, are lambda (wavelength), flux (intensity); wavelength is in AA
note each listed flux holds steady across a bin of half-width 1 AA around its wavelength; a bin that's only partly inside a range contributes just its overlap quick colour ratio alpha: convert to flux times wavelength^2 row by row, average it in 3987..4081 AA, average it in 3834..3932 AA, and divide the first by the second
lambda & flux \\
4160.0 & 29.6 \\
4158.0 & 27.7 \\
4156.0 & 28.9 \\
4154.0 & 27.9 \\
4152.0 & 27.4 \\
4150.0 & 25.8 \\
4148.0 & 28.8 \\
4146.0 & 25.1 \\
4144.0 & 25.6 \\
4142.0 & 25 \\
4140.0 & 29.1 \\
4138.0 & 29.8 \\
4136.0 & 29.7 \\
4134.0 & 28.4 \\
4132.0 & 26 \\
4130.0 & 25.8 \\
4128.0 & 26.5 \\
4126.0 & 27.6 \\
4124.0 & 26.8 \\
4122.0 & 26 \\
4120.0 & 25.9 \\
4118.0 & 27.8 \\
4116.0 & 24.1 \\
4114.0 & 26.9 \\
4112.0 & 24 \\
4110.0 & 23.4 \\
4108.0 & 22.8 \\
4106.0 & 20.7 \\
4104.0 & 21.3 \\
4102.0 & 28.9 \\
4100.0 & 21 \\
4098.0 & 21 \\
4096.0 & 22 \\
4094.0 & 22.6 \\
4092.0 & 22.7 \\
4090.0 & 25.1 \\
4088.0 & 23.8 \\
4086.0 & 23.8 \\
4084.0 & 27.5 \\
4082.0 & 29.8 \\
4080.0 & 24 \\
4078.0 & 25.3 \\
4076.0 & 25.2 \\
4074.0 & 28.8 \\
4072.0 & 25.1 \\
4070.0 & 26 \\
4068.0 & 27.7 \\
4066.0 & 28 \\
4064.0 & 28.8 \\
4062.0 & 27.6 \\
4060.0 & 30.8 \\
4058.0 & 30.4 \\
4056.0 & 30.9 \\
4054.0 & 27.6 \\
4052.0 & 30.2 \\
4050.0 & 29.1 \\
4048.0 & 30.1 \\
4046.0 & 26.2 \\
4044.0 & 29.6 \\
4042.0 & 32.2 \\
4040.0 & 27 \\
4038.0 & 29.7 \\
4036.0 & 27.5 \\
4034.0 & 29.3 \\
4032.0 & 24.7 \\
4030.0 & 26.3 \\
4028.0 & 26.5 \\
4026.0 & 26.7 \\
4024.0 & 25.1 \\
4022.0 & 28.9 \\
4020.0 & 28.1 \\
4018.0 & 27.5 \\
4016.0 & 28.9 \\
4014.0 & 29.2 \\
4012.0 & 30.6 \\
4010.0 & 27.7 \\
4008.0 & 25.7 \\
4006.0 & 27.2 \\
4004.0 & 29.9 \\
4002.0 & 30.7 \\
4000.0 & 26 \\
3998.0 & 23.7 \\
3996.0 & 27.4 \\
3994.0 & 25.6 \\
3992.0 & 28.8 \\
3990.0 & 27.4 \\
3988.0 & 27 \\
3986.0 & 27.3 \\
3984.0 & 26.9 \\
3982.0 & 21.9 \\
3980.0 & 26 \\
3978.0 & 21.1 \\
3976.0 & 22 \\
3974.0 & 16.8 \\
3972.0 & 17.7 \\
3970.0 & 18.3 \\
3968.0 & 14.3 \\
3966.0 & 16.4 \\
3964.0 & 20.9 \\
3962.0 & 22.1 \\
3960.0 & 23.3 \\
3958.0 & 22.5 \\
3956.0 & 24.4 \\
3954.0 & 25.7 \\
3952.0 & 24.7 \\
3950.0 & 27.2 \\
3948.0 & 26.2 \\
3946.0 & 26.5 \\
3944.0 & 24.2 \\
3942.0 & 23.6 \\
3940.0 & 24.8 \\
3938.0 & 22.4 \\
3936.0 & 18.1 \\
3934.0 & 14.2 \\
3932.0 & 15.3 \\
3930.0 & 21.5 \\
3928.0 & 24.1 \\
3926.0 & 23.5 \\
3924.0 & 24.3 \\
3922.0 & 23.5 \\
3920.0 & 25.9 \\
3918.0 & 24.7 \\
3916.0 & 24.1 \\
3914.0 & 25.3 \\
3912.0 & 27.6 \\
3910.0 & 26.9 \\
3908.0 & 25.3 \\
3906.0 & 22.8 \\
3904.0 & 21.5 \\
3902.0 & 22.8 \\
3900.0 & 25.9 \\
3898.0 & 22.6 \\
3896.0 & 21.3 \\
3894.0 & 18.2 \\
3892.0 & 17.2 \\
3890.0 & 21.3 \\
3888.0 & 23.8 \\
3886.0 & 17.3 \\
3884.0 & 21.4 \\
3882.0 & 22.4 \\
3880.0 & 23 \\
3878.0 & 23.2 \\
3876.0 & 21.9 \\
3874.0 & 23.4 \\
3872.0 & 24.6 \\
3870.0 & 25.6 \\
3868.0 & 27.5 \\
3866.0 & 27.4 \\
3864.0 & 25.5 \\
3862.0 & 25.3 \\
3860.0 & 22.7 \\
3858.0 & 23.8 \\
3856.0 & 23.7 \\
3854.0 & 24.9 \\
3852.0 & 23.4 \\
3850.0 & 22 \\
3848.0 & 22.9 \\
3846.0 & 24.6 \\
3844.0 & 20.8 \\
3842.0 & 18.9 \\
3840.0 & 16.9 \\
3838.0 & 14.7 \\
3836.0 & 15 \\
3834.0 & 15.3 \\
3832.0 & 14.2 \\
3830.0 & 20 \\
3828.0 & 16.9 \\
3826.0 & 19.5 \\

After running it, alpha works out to 1.3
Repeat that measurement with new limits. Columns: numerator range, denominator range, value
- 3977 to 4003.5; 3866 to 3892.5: 1.22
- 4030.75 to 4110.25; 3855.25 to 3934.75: 1.25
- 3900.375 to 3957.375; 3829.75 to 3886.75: 1.12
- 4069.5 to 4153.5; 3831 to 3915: 1.29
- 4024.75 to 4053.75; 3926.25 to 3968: 1.33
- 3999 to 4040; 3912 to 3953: 1.25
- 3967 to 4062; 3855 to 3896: 1.25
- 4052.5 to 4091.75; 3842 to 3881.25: 1.26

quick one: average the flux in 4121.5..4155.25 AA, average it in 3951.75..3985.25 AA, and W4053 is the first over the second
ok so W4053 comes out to 1.3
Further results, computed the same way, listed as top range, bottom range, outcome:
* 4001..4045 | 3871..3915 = 1.24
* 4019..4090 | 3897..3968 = 1.19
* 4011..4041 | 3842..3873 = 1.15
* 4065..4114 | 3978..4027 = 0.91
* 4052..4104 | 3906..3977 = 1.16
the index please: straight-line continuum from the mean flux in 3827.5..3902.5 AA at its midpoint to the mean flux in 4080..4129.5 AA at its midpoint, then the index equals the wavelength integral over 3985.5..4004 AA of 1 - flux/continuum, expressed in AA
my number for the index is -3.1 AA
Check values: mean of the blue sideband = 21.7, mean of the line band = 27.2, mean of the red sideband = 24.7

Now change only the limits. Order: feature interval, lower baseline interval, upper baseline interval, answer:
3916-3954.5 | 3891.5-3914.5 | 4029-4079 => 1.7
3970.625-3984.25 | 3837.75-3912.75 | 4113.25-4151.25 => 1.7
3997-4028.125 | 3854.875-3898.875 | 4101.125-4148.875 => -3.9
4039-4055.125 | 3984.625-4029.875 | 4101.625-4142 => -1.2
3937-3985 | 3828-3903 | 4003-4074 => 5.2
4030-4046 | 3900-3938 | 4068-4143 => -2.4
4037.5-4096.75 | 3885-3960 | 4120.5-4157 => -3.4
